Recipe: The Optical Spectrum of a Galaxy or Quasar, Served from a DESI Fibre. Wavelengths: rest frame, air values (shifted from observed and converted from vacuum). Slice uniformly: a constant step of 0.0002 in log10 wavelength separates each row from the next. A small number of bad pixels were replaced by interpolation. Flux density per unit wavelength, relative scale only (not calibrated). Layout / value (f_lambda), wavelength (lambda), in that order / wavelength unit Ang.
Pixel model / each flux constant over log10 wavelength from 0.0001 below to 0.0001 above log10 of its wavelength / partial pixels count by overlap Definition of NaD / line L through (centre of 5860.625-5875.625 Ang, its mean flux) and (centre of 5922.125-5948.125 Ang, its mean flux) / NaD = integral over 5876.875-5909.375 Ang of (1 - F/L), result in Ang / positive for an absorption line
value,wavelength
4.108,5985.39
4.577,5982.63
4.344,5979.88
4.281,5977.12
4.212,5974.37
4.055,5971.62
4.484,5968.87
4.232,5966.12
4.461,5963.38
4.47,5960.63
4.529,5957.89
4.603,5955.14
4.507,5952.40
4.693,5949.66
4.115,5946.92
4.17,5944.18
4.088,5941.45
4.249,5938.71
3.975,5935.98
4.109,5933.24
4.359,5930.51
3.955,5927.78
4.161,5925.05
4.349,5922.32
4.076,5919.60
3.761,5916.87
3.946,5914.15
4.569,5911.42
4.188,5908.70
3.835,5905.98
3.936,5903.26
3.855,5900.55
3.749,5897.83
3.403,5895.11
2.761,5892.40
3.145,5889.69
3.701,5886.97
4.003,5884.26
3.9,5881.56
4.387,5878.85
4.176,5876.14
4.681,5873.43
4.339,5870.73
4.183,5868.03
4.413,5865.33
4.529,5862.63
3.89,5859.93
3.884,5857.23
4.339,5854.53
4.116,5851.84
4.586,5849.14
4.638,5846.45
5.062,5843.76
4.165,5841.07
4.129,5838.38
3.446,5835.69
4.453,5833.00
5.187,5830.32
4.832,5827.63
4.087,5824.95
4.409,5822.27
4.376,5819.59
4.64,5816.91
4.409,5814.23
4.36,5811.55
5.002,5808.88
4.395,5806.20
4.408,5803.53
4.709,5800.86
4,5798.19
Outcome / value 4.25 Ang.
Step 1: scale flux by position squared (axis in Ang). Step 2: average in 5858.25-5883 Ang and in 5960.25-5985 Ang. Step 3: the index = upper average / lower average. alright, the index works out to 1.05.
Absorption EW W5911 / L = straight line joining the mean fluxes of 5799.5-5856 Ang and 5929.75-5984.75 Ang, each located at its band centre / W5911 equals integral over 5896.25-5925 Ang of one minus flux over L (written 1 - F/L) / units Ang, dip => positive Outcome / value 2.26 Ang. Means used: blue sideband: 4.46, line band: 4.03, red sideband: 4.32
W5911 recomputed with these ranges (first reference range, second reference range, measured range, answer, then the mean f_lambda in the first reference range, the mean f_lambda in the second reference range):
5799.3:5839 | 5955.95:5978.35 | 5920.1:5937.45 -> 0.91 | 4.46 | 4.35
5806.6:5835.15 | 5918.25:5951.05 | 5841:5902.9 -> 4.36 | 4.54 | 4.19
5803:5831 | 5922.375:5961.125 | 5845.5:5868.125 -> 0.89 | 4.54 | 4.28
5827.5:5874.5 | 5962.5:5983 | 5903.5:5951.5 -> 2.04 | 4.37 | 4.32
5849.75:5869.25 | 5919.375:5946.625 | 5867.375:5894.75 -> 1.90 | 4.21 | 4.15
